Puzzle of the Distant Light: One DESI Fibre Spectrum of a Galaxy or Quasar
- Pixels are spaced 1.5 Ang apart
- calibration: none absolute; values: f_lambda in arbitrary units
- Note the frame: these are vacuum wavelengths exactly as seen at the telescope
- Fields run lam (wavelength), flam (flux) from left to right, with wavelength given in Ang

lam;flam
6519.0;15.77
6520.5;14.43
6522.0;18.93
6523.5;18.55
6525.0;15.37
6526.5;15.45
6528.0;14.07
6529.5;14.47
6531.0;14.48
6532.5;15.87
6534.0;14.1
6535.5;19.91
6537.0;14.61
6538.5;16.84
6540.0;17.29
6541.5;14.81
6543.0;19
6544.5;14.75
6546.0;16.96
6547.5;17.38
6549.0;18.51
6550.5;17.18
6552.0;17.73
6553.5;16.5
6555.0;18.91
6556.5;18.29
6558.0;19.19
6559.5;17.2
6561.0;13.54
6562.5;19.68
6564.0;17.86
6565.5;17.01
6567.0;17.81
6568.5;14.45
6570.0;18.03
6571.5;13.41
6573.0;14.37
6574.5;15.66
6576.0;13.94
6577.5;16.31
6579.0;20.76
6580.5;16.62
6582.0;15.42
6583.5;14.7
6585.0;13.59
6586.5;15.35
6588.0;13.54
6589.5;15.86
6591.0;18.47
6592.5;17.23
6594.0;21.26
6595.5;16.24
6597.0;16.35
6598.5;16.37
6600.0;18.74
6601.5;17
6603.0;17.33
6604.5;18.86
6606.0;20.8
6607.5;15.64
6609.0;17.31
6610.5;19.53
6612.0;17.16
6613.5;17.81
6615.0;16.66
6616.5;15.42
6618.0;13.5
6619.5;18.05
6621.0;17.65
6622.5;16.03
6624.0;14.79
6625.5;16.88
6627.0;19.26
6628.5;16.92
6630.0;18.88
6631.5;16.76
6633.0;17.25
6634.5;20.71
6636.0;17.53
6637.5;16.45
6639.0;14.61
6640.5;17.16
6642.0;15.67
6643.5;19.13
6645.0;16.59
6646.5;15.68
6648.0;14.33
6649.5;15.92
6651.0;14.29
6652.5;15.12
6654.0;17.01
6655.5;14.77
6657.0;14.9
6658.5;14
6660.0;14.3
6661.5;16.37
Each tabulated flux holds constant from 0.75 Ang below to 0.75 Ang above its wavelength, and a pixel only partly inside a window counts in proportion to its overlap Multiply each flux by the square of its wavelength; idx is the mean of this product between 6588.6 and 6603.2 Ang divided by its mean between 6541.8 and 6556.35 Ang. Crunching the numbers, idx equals 1.0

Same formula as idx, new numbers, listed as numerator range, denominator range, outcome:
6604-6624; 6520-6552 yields 1.07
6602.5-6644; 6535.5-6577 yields 1.05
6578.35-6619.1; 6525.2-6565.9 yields 1.03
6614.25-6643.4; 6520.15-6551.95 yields 1.06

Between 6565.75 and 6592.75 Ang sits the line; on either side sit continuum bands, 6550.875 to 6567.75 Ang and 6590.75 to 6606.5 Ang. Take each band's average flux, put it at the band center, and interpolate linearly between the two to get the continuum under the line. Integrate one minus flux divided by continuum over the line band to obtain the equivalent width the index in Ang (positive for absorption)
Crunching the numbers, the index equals 3.0 Ang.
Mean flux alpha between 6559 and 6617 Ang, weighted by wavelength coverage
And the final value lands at 16.8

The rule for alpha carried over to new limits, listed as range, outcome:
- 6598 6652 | 17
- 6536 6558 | 17.2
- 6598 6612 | 17.9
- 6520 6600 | 16.5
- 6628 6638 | 17.8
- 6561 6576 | 16.2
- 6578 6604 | 16.8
